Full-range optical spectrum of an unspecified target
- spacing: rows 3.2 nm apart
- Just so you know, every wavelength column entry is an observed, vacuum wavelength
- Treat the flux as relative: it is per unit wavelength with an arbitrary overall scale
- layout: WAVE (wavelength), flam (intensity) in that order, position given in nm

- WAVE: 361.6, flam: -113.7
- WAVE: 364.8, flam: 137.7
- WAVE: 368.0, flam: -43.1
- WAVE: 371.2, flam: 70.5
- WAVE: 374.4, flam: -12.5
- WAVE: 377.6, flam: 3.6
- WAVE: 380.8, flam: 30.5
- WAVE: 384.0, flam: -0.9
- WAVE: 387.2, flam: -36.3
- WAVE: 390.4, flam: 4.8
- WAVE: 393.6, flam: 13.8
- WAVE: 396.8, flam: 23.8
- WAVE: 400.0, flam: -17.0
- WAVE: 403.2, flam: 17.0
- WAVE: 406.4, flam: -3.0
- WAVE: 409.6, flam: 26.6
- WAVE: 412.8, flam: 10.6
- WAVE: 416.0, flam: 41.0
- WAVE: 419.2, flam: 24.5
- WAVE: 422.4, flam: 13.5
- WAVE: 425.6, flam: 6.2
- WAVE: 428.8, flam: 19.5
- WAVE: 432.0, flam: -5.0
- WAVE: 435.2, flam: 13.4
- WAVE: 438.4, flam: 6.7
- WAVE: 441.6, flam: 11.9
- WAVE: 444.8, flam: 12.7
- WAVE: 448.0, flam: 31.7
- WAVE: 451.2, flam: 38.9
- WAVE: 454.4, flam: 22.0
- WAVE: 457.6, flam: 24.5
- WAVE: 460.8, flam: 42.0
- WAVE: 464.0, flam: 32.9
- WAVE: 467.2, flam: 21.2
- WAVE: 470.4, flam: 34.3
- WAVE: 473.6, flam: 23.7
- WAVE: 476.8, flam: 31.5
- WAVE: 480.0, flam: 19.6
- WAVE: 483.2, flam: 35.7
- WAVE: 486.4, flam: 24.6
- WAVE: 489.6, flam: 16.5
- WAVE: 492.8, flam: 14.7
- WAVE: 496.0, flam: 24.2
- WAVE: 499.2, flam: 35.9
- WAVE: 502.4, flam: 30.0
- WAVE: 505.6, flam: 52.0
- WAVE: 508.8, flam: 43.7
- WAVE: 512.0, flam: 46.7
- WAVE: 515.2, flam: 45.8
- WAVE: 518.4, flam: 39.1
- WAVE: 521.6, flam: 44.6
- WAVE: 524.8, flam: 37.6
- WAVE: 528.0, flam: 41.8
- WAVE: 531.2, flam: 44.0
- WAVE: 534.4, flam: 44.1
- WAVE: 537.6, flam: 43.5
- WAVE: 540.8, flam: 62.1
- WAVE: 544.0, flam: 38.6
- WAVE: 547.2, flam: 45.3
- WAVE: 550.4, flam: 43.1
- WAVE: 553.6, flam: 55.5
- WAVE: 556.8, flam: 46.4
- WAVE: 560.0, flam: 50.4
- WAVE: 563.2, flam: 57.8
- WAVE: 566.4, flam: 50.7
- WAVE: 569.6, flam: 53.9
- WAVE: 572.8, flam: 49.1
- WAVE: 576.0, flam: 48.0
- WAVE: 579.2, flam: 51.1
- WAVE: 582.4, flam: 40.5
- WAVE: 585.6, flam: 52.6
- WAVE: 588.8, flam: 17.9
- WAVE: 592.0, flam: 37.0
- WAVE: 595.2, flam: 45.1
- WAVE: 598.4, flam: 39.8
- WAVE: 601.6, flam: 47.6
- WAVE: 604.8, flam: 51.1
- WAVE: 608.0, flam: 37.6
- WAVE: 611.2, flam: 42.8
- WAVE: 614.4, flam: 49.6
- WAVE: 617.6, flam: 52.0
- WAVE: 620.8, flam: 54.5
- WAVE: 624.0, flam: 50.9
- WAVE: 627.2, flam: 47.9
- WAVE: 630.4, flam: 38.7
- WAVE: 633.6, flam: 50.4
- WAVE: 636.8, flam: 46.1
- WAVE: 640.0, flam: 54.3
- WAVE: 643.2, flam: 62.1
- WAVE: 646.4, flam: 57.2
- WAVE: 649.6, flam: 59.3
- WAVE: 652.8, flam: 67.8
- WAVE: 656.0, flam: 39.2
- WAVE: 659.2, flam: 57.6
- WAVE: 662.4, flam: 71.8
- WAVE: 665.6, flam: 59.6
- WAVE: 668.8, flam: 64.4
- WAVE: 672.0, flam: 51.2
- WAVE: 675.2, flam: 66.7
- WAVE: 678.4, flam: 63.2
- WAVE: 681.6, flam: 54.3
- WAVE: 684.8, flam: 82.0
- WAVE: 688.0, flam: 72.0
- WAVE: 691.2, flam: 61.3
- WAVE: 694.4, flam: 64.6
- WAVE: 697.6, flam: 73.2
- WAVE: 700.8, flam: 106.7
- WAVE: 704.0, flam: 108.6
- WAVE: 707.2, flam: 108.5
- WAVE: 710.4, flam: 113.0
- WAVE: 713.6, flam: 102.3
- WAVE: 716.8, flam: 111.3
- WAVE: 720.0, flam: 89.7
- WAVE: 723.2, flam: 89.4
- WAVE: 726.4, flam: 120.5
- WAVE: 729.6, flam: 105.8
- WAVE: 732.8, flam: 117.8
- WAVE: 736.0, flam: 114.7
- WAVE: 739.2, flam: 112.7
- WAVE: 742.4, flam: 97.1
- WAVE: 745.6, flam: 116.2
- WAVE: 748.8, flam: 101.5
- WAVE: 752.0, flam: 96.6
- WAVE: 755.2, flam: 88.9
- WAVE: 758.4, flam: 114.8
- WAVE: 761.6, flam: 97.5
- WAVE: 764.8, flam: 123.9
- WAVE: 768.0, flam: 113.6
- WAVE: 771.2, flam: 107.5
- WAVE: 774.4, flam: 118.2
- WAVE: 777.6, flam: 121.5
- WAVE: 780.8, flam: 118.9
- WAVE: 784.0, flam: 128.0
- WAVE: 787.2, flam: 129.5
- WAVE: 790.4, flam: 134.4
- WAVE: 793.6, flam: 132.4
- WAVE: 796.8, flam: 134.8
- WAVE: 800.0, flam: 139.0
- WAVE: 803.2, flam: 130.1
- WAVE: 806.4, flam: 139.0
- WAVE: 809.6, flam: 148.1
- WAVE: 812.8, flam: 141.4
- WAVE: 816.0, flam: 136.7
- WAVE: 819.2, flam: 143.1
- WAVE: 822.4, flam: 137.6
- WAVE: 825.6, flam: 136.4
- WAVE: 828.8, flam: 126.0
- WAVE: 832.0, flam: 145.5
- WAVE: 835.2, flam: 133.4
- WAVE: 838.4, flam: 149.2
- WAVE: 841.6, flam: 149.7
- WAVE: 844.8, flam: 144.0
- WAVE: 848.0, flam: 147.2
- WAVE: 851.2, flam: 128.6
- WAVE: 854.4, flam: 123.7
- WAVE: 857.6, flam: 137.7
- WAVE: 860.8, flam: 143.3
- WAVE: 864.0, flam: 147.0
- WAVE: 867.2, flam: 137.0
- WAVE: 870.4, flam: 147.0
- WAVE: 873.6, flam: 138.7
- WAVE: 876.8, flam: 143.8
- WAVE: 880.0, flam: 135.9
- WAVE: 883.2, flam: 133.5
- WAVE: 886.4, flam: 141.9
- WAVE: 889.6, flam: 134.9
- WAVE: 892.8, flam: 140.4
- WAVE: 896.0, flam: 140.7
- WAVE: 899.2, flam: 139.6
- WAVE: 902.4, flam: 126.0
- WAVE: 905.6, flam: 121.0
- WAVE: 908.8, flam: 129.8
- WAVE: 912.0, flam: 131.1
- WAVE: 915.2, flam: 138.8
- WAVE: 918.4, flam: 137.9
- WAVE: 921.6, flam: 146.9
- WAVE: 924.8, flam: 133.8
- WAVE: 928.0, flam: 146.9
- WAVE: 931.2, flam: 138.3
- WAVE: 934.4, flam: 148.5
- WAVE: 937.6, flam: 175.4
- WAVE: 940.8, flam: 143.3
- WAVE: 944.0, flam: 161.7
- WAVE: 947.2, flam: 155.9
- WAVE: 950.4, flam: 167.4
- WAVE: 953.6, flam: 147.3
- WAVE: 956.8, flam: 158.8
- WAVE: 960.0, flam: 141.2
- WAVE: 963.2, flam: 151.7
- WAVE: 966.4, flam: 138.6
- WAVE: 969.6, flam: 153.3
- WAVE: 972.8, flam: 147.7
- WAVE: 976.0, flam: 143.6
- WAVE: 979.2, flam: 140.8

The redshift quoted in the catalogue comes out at 0.753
